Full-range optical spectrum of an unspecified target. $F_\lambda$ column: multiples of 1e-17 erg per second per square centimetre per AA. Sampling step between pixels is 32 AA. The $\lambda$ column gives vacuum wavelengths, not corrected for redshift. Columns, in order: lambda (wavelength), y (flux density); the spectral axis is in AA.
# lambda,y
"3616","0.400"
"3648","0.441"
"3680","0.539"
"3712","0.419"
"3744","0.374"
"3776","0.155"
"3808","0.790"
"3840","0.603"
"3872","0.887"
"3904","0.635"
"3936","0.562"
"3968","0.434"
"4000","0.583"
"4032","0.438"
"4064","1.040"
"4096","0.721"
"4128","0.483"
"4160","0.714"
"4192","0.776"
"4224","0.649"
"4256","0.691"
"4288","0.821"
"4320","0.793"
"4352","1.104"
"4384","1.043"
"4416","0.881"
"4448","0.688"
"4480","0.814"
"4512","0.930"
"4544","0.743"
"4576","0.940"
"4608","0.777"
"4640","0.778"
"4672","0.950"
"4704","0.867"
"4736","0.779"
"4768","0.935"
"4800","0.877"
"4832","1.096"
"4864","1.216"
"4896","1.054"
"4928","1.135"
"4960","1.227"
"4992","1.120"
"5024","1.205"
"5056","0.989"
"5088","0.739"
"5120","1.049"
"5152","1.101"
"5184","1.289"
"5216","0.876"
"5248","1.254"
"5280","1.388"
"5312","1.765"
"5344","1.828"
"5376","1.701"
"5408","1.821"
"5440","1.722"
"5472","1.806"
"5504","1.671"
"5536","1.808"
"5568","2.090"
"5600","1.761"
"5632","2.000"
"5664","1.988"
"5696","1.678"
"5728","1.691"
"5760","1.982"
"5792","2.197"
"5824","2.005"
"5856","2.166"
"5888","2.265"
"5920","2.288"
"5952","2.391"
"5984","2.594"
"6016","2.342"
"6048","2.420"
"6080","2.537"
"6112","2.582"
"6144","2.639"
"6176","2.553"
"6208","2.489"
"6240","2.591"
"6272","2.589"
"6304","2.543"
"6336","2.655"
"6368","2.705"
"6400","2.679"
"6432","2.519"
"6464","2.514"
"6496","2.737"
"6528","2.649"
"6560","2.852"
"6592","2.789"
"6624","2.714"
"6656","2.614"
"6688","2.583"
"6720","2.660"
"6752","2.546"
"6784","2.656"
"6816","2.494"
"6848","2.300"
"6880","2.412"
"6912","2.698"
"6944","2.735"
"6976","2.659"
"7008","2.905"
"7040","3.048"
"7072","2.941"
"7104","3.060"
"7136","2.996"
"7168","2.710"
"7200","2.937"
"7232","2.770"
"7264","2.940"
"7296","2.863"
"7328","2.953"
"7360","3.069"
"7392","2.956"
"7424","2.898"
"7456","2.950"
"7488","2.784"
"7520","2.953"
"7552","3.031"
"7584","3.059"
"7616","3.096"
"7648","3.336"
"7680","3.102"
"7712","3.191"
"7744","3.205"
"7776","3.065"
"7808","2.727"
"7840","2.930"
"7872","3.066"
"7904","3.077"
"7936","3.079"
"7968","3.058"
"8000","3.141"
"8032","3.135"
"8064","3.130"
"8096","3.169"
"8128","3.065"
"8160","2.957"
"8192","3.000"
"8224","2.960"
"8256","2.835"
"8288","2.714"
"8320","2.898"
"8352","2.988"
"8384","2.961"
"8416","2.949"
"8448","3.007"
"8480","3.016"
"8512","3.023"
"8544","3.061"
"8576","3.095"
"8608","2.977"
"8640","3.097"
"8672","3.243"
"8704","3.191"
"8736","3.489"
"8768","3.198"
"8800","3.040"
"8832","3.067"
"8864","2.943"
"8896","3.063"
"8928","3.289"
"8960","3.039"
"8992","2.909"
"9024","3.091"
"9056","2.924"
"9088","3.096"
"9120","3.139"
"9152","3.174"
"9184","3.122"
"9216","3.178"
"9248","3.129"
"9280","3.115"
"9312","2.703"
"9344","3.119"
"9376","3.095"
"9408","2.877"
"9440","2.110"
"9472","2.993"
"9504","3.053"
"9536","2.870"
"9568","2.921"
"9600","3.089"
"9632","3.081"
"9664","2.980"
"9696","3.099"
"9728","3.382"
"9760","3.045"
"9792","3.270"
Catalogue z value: 0.326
